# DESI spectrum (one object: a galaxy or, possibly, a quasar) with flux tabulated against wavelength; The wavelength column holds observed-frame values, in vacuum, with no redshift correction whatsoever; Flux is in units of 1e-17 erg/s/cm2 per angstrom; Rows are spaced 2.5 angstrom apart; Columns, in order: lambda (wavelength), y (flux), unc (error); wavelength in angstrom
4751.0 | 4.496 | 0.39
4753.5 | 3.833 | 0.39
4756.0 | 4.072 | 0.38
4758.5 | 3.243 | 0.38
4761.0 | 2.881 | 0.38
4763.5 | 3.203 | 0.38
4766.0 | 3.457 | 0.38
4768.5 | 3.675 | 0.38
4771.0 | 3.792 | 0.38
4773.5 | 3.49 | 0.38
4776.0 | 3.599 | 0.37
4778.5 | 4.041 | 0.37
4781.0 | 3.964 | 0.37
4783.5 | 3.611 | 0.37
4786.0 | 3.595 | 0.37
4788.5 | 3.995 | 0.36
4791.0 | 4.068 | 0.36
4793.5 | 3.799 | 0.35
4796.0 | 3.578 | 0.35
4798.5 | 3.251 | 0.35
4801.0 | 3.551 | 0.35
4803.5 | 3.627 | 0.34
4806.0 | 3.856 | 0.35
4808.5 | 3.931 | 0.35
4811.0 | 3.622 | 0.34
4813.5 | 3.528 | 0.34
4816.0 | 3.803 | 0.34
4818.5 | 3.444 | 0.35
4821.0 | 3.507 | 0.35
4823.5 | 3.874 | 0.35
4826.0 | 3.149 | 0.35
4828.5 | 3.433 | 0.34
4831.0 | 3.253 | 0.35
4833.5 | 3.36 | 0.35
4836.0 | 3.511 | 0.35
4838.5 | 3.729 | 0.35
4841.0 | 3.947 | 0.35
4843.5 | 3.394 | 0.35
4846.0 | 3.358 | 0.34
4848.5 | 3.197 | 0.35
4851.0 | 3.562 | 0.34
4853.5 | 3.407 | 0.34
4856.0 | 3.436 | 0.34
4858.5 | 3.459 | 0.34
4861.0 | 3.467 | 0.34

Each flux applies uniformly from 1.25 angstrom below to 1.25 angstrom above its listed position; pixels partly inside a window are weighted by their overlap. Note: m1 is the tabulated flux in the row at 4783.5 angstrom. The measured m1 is 3.611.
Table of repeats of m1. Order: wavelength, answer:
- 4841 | 3.947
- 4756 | 4.072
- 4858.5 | 3.459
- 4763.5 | 3.203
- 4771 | 3.792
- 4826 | 3.149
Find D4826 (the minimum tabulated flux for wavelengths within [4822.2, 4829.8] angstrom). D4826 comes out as 3.149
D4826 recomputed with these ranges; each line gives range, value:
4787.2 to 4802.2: 3.251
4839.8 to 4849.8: 3.197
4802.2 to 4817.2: 3.528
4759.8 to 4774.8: 2.881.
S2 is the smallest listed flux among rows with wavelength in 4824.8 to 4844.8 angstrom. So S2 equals 3.149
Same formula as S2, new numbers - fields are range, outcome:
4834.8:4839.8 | 3.511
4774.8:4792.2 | 3.595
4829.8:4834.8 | 3.253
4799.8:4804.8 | 3.551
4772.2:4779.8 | 3.49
